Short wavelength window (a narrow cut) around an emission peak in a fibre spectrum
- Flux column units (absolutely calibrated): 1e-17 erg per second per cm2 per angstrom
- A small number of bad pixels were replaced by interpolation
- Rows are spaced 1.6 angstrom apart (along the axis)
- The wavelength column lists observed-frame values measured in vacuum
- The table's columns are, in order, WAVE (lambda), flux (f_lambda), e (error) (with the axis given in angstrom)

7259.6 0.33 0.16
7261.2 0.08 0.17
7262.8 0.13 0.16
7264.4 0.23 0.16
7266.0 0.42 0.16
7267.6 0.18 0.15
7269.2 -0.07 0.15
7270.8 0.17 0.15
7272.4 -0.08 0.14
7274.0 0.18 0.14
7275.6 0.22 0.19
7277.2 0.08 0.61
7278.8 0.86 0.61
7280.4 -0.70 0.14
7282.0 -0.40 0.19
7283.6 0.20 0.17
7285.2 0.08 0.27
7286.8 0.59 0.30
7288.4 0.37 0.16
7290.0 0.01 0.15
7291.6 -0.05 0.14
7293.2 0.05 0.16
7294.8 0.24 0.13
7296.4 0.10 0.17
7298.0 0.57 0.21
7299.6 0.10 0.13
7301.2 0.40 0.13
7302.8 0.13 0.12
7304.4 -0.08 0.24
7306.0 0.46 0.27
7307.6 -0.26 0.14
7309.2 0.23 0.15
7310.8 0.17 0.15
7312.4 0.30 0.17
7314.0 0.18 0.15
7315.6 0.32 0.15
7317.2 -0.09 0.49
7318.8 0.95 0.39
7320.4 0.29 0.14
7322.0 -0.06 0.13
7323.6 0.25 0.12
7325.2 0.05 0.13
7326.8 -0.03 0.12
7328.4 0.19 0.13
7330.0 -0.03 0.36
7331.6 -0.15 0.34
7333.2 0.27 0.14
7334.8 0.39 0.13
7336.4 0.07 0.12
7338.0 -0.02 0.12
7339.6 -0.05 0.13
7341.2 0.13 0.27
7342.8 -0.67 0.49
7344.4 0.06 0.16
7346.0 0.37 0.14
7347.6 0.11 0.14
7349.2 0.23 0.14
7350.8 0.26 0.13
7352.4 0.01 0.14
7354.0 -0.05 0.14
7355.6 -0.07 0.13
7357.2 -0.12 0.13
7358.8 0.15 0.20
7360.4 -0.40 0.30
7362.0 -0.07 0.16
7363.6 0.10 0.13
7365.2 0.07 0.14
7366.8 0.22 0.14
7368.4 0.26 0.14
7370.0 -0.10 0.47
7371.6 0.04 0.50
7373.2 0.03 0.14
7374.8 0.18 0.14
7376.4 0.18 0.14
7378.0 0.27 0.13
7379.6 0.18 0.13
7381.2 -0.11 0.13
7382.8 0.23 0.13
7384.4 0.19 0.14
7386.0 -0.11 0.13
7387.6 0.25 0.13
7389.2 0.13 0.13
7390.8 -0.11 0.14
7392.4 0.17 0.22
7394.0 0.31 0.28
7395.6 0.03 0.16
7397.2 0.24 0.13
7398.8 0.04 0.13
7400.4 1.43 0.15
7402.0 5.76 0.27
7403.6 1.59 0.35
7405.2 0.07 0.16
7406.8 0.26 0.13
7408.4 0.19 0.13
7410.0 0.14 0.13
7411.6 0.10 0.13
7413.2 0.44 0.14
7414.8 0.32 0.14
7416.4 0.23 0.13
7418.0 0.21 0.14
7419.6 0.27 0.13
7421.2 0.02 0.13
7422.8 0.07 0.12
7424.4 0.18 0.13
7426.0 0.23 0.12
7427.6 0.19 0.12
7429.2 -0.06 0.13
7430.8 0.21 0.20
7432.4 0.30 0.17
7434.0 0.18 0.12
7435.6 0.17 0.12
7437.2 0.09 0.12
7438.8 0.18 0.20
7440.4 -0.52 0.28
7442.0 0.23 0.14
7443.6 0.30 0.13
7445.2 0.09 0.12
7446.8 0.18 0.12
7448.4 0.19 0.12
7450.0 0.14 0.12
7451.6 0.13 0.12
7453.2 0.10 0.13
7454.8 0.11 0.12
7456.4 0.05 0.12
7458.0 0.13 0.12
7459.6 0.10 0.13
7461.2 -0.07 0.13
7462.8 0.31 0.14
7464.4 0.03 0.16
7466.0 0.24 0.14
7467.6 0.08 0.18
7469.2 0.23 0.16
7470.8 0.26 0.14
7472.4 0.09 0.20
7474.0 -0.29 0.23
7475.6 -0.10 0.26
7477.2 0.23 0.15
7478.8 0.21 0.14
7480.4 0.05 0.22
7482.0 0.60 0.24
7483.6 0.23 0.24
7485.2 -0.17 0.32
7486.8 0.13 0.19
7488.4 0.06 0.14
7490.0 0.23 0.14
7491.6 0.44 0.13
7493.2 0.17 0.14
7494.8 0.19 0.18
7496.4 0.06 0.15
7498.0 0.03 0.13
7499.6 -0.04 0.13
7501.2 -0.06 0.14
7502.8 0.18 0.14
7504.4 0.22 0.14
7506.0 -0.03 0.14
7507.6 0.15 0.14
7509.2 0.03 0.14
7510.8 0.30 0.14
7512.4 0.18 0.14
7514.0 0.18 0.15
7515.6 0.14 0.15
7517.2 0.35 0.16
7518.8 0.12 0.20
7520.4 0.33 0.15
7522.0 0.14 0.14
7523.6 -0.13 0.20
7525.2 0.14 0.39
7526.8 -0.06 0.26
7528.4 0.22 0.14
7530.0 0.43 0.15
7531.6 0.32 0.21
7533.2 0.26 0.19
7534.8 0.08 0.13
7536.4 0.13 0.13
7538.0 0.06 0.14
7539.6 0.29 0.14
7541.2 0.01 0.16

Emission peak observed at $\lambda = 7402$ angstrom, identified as Halpha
